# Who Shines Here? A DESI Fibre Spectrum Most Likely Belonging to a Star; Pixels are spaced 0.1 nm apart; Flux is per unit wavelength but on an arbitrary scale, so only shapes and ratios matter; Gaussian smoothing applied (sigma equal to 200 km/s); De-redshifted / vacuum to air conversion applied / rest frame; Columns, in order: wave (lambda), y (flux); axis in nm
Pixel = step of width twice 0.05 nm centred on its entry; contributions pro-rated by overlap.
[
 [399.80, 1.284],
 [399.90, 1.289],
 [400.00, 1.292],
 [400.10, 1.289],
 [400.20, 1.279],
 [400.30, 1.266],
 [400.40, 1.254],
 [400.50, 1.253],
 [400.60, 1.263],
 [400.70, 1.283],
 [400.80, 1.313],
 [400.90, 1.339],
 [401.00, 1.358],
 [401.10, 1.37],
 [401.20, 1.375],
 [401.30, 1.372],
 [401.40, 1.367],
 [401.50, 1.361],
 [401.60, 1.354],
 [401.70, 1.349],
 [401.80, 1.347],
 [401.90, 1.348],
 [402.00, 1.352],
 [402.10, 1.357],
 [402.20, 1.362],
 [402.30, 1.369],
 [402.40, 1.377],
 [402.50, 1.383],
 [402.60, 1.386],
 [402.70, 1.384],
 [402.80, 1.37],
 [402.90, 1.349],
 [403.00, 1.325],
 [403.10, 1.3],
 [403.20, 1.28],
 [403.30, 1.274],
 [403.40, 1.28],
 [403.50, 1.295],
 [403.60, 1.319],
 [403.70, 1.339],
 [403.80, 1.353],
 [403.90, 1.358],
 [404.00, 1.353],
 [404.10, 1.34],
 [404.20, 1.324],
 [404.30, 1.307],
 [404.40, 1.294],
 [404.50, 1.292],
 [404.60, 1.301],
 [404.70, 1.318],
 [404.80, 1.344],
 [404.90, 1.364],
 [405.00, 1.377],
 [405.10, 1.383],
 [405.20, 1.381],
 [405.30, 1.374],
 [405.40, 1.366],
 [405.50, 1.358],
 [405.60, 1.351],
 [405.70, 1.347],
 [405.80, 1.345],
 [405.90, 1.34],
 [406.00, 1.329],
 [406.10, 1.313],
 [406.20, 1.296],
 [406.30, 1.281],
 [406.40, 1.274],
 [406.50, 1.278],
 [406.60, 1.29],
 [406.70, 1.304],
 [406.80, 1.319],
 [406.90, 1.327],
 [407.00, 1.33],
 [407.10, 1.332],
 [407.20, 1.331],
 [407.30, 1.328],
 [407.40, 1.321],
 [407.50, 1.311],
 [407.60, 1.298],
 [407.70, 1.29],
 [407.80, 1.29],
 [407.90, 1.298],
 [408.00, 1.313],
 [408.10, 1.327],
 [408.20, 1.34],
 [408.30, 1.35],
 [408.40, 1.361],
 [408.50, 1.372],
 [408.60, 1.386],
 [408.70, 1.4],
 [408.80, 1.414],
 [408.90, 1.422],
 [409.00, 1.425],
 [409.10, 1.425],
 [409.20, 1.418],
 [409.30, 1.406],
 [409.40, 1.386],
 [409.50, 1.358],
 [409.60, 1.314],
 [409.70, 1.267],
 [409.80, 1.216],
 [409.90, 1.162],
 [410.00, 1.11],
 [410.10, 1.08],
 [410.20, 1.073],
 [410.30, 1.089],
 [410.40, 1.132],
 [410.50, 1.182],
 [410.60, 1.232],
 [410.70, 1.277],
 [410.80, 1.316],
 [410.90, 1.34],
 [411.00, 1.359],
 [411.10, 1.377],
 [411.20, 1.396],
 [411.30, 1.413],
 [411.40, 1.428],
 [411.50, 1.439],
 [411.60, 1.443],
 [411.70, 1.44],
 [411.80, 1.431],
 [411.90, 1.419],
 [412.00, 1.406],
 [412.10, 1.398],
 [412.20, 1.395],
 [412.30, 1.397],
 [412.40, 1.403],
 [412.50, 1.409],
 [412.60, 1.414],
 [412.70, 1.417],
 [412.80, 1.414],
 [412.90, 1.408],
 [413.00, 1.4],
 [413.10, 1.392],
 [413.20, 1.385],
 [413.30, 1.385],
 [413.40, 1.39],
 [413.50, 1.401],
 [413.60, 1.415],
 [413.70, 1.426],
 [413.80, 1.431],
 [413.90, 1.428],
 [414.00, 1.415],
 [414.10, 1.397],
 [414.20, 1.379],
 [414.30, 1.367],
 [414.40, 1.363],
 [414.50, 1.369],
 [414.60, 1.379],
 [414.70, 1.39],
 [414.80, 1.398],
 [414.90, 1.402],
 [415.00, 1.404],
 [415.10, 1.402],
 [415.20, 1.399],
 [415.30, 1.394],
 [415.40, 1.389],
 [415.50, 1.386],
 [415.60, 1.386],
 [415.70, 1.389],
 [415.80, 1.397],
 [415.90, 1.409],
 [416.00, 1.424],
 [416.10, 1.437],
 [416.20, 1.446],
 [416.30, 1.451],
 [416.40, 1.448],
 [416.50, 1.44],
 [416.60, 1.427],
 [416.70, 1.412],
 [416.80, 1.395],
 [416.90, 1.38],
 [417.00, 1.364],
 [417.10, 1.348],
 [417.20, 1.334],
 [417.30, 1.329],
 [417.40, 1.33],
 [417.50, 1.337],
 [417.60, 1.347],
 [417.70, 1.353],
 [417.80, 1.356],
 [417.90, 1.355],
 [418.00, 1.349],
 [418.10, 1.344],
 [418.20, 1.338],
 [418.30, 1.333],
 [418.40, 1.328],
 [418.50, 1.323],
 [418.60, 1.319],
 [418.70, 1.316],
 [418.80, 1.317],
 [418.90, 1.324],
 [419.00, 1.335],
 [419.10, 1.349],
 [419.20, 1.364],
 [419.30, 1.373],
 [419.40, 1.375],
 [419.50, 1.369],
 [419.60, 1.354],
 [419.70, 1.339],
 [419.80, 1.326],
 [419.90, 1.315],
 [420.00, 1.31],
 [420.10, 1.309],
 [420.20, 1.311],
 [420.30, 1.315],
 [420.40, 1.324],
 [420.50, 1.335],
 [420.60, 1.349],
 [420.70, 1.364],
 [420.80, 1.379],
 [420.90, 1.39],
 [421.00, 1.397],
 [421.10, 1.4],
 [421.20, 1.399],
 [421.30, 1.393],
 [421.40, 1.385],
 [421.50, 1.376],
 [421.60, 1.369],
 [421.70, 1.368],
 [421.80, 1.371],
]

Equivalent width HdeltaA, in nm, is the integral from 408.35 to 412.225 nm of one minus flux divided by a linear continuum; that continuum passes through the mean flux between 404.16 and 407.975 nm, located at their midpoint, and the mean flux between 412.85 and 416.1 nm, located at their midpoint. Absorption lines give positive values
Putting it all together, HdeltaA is 0.09 nm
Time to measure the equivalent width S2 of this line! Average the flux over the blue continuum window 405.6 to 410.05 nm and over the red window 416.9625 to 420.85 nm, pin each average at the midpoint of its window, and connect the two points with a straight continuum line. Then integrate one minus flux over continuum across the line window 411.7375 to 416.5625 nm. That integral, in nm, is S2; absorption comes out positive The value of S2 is -0.26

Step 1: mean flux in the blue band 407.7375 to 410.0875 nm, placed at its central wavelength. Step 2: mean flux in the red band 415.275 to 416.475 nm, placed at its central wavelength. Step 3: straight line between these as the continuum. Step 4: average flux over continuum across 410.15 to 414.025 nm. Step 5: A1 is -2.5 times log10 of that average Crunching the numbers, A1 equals 0.00 mag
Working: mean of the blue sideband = 1.33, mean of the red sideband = 1.41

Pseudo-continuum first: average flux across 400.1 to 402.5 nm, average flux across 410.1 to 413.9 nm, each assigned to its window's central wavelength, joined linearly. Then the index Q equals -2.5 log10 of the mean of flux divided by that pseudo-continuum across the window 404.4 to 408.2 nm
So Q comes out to 0.02 mag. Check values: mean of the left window 1.33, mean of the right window 1.36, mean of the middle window 1.32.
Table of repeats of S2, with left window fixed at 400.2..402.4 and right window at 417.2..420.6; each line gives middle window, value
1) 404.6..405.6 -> -0.02 nm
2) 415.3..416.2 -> -0.05 nm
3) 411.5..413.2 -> -0.10 nm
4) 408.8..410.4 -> 0.07 nm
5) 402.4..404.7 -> 0.01 nm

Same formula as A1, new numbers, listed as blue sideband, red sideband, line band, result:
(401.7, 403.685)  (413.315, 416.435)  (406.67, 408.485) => 0.035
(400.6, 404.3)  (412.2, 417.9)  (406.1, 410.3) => 0.045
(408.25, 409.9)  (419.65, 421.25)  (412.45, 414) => -0.039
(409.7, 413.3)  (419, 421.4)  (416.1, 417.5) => -0.037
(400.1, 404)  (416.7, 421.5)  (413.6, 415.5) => -0.041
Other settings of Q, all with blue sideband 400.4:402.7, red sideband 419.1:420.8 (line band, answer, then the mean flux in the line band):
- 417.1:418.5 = 0.00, 1.34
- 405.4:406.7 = 0.02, 1.32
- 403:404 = 0.03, 1.31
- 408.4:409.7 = -0.03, 1.39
